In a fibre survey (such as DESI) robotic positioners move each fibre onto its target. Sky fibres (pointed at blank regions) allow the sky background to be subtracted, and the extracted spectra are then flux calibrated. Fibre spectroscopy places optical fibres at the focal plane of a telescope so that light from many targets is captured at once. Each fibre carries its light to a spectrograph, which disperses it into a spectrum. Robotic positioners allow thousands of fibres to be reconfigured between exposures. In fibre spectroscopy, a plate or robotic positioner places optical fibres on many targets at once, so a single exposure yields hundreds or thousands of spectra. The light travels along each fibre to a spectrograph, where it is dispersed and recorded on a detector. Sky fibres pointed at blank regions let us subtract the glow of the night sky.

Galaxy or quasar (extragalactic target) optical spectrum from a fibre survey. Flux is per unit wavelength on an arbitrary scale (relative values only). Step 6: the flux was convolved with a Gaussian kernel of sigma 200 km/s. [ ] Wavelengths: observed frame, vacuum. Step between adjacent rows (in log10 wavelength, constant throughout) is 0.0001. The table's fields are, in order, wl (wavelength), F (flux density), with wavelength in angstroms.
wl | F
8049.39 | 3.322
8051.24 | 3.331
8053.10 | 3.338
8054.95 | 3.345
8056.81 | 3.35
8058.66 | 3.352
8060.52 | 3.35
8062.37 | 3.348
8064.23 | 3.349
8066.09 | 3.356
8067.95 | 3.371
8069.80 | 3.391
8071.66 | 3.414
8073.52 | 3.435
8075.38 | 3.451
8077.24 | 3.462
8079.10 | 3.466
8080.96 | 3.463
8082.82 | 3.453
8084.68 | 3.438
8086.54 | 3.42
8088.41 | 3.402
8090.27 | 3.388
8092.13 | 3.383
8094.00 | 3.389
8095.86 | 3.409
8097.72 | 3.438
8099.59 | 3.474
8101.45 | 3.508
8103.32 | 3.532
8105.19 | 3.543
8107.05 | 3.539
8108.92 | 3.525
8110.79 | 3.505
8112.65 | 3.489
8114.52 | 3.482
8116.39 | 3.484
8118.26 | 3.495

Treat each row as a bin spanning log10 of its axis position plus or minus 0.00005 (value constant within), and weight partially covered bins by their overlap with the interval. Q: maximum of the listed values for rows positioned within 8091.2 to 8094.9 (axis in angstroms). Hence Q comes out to 3.389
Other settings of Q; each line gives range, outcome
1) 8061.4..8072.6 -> 3.414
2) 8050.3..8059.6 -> 3.352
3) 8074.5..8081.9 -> 3.466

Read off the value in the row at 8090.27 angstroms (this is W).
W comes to 3.388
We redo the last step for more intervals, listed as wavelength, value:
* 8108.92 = 3.525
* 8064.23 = 3.349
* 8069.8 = 3.391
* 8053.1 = 3.338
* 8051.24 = 3.331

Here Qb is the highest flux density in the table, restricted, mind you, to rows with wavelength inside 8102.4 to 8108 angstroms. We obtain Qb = 3.543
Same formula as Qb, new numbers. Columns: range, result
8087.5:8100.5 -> 3.474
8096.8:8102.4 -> 3.508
